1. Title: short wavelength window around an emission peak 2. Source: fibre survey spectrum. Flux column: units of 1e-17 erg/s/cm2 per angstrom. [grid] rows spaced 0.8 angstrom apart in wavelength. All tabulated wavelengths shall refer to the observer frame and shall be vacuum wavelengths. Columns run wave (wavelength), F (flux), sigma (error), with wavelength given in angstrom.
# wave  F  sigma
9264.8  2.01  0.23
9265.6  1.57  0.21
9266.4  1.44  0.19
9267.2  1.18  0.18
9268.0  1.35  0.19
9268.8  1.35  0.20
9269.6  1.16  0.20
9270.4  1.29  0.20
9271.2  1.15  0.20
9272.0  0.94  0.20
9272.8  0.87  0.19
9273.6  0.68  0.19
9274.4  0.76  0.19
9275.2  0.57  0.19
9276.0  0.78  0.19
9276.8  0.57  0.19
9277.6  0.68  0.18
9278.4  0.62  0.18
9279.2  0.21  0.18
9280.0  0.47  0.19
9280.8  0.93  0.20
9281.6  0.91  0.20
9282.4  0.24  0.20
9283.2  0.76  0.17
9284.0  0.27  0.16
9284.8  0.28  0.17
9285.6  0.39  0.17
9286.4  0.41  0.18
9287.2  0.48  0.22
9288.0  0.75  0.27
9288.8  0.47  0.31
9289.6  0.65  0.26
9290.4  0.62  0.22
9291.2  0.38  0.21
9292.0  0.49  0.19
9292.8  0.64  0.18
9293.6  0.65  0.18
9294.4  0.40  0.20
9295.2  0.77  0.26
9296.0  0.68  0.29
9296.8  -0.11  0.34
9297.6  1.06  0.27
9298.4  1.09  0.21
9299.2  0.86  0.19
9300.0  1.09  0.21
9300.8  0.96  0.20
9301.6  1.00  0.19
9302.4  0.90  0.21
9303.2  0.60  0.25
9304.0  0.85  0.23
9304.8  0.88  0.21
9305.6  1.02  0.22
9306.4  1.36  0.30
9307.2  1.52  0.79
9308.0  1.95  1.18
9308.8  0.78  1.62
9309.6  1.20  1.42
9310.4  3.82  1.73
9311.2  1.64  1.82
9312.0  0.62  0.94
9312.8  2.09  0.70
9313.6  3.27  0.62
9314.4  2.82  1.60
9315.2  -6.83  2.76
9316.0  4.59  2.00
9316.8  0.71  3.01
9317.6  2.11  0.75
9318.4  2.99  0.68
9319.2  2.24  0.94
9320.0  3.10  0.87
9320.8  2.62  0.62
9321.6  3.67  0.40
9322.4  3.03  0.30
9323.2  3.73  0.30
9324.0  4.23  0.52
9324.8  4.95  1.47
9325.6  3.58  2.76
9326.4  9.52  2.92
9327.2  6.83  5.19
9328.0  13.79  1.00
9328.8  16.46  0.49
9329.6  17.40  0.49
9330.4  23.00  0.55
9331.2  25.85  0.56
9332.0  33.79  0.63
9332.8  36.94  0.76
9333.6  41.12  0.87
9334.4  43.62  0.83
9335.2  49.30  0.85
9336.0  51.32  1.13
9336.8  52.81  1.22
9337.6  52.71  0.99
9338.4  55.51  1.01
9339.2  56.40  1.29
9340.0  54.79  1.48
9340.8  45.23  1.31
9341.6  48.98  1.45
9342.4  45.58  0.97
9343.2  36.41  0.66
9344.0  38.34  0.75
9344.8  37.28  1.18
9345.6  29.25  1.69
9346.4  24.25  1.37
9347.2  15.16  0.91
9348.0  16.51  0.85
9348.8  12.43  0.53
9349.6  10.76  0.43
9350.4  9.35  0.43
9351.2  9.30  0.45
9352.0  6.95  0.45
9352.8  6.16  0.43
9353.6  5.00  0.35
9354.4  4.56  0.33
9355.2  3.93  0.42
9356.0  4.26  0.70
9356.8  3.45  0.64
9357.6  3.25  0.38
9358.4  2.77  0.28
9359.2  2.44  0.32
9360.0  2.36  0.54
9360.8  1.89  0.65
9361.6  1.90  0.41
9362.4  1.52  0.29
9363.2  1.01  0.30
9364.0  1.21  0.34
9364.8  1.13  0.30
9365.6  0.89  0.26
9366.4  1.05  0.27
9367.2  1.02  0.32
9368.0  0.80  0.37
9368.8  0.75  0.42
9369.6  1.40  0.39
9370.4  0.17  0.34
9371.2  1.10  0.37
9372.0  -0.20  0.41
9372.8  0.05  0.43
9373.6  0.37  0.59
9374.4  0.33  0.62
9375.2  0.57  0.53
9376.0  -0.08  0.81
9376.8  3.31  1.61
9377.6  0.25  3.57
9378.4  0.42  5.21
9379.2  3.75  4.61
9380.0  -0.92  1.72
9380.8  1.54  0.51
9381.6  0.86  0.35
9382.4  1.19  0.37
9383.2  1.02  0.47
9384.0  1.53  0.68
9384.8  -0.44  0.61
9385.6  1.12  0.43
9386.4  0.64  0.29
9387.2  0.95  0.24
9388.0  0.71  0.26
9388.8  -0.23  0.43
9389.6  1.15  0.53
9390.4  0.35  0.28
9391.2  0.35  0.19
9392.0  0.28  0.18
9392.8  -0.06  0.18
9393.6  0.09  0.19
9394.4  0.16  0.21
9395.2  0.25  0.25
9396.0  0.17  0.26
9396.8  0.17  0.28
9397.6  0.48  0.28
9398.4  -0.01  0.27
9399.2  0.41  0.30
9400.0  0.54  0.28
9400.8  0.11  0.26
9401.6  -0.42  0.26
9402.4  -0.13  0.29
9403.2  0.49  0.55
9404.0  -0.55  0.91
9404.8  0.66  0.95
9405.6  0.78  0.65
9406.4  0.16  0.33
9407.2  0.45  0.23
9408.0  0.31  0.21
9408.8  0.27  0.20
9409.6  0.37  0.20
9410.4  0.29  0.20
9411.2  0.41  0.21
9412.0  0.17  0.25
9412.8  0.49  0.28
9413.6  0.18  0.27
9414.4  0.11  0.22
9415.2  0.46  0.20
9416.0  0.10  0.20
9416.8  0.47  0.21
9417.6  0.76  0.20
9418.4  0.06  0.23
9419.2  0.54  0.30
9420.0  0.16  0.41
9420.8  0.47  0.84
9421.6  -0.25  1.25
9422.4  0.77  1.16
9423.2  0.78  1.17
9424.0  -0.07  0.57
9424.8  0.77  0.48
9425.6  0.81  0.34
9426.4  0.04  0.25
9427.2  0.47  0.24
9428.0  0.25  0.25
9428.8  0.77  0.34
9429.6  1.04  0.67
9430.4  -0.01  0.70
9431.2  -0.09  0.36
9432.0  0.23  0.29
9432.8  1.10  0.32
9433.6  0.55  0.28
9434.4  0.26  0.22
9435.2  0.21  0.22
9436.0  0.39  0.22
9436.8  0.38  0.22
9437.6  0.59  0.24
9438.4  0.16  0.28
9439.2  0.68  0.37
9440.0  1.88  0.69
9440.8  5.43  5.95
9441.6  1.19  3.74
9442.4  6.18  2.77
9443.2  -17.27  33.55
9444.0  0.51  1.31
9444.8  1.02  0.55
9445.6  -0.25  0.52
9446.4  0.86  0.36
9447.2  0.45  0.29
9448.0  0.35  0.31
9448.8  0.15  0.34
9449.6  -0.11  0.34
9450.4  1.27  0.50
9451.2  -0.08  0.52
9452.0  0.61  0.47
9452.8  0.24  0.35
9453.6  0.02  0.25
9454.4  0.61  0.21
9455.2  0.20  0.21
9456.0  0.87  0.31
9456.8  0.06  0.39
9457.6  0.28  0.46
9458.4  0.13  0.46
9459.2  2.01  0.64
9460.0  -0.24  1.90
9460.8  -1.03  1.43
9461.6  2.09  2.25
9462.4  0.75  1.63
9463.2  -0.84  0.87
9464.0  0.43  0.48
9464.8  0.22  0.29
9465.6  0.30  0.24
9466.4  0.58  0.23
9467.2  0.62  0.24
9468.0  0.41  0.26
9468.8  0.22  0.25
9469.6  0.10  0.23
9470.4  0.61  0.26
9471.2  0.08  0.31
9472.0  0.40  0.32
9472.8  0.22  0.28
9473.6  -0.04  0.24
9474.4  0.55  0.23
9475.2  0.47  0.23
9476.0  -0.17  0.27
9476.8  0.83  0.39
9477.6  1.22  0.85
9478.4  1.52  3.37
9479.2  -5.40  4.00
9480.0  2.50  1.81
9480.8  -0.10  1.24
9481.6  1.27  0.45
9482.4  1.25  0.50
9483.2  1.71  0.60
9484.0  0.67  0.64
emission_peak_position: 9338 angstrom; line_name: [O III] 5007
